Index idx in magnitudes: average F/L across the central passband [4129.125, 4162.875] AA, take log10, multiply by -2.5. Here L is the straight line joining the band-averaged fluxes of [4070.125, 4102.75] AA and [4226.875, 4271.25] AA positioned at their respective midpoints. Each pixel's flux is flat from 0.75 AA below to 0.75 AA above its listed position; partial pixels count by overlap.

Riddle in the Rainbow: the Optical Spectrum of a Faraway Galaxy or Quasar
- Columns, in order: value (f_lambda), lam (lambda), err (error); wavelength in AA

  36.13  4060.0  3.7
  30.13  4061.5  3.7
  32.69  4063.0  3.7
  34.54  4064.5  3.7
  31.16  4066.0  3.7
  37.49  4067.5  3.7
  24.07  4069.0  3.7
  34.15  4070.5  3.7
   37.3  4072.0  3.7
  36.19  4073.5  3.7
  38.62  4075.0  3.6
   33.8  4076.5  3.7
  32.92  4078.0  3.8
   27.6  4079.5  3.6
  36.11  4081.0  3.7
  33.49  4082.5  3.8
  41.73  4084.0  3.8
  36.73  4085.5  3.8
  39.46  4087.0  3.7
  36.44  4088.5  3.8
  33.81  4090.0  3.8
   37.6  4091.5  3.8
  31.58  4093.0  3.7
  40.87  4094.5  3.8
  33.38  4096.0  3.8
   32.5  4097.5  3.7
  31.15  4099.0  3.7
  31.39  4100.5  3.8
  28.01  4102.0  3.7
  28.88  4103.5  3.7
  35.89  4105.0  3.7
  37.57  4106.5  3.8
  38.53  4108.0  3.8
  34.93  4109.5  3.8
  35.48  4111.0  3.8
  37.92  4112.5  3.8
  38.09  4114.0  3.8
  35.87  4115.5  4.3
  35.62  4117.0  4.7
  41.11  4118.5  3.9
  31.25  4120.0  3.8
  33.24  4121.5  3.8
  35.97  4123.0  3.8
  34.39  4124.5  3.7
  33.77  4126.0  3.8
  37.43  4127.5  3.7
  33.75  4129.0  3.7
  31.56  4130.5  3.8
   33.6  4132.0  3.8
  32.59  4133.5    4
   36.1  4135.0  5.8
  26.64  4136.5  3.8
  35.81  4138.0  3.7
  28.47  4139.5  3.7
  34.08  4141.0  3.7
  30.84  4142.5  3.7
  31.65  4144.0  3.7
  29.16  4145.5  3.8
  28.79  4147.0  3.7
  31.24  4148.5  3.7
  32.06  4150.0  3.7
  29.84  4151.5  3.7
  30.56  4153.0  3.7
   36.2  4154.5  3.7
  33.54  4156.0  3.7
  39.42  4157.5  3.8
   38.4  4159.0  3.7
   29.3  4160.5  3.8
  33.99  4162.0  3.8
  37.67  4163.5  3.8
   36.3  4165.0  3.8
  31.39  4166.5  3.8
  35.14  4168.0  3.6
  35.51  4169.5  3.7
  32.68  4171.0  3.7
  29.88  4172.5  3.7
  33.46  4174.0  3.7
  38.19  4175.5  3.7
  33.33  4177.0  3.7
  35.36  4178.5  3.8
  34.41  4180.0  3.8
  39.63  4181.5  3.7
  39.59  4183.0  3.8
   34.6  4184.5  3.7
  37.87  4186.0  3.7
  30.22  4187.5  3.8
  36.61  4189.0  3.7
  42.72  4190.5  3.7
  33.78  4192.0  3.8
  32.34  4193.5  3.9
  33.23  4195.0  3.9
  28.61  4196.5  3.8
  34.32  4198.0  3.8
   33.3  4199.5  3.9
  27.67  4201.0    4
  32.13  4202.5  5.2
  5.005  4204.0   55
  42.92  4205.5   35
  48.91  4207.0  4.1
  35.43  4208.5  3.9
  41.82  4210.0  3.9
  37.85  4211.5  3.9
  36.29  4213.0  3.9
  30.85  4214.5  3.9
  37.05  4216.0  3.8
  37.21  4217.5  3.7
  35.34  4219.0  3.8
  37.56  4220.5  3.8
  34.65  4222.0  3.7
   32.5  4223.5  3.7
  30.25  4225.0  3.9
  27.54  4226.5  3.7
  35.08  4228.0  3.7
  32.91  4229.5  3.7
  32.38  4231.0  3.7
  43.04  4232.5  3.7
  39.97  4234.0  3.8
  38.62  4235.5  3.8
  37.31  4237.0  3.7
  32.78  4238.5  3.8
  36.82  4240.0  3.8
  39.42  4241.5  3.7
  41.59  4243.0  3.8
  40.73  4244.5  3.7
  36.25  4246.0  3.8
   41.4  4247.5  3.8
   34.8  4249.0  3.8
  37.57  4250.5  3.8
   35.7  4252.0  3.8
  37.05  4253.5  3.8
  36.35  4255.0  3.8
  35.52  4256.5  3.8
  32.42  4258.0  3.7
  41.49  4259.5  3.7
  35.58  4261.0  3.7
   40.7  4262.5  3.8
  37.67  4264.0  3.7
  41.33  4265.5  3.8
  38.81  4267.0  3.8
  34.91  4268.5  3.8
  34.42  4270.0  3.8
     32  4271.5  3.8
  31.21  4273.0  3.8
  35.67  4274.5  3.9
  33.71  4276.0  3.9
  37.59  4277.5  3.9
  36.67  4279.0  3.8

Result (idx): 0.10 mag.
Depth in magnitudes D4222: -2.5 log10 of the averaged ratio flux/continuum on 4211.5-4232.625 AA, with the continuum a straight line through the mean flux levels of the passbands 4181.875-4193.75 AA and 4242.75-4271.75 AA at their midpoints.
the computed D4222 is 0.07 mag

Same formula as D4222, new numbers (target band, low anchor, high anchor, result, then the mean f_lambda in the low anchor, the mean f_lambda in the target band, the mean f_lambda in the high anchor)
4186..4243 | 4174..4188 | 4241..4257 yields 0.06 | 35.9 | 34.8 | 37.9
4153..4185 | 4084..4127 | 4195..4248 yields 0.01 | 35.2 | 35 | 35.2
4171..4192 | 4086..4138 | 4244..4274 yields 0.00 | 34.6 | 35.6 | 36.8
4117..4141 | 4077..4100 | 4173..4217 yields 0.03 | 35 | 33.8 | 34.7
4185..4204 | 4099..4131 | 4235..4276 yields 0.11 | 34.7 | 32.5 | 36.9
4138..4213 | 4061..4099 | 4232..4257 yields 0.08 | 34.5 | 33.9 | 37.9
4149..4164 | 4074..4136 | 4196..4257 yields 0.04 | 34.9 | 34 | 35.5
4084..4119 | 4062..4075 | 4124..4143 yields -0.07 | 33.7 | 35.4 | 33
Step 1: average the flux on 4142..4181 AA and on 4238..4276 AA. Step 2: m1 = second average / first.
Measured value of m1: 1.10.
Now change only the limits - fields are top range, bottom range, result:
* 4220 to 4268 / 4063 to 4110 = 1.07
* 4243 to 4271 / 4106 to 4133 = 1.05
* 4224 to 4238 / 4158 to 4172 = 1.02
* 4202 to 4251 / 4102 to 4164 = 1.06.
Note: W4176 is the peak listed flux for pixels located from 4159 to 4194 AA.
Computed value 42.72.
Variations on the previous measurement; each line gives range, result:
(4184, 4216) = 48.91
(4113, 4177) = 41.11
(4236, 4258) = 41.59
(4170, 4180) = 38.19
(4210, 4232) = 41.82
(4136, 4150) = 35.81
